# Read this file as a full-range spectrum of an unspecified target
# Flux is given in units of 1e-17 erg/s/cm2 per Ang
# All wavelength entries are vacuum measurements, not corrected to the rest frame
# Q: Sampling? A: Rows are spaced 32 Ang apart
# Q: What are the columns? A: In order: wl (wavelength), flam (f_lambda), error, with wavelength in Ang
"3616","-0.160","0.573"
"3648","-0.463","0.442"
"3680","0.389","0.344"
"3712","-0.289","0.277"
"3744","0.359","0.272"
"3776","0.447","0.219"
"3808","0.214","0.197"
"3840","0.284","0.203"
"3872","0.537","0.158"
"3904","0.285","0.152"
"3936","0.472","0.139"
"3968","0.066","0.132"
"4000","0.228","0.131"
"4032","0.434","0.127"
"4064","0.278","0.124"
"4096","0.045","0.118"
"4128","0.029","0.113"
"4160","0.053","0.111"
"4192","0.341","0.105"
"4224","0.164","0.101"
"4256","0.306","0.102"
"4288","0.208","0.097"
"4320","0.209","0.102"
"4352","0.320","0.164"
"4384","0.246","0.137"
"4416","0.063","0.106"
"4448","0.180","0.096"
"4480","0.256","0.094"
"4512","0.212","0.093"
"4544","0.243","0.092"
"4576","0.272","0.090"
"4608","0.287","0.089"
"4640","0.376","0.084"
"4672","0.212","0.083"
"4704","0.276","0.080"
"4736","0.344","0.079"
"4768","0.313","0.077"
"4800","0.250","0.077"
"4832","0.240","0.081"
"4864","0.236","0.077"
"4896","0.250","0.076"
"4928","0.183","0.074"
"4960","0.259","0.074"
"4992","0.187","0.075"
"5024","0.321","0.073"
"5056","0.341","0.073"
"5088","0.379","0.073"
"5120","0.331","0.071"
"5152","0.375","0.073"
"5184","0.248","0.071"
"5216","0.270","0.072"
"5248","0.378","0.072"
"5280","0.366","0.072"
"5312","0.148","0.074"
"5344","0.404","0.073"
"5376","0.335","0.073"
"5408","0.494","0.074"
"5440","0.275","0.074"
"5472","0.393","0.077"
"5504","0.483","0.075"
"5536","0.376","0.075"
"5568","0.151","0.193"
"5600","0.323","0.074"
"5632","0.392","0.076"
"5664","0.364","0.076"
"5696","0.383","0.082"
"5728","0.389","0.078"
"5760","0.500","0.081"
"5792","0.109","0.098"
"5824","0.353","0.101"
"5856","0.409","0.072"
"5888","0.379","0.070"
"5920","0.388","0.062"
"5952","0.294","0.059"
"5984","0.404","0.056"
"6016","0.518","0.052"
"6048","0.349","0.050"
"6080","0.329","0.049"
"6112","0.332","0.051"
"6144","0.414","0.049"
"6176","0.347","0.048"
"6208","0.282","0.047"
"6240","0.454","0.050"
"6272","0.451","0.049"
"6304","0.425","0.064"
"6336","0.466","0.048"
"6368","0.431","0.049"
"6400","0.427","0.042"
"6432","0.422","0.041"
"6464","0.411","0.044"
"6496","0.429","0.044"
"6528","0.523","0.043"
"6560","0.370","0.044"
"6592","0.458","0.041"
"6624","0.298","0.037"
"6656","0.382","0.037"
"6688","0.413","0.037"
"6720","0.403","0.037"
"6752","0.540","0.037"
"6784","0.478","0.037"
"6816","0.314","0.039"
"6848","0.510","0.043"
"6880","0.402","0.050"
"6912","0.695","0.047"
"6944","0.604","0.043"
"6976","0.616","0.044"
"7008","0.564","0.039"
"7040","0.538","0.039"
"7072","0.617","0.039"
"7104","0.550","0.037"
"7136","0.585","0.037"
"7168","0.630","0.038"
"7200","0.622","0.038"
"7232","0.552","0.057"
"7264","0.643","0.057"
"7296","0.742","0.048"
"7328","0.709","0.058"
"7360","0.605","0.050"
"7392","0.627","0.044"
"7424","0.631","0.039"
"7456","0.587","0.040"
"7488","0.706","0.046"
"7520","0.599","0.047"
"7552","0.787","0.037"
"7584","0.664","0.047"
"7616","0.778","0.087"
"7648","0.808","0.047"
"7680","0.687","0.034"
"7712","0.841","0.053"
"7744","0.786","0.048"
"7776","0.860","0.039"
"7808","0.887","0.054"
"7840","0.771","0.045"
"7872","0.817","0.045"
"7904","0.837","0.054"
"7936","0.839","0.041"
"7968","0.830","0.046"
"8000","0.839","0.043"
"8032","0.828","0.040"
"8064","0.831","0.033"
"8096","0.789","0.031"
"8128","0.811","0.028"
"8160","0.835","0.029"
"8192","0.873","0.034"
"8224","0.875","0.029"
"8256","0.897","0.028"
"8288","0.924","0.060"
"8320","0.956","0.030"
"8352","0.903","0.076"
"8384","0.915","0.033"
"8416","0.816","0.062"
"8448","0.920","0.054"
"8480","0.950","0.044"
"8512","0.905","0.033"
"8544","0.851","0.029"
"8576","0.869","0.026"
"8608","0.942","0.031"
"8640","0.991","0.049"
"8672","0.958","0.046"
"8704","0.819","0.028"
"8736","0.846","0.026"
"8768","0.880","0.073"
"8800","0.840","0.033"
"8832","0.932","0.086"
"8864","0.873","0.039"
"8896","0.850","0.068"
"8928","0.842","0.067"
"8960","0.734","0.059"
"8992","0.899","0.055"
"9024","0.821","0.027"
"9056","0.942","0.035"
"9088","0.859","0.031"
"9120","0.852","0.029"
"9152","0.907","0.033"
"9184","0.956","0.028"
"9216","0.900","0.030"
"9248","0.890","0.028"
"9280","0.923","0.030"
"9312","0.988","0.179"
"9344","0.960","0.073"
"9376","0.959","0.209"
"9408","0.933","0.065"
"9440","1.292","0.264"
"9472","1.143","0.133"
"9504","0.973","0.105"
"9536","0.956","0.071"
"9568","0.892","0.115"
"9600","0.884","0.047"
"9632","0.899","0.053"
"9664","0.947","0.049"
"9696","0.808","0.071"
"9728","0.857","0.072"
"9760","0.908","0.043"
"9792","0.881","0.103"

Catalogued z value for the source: 0.73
